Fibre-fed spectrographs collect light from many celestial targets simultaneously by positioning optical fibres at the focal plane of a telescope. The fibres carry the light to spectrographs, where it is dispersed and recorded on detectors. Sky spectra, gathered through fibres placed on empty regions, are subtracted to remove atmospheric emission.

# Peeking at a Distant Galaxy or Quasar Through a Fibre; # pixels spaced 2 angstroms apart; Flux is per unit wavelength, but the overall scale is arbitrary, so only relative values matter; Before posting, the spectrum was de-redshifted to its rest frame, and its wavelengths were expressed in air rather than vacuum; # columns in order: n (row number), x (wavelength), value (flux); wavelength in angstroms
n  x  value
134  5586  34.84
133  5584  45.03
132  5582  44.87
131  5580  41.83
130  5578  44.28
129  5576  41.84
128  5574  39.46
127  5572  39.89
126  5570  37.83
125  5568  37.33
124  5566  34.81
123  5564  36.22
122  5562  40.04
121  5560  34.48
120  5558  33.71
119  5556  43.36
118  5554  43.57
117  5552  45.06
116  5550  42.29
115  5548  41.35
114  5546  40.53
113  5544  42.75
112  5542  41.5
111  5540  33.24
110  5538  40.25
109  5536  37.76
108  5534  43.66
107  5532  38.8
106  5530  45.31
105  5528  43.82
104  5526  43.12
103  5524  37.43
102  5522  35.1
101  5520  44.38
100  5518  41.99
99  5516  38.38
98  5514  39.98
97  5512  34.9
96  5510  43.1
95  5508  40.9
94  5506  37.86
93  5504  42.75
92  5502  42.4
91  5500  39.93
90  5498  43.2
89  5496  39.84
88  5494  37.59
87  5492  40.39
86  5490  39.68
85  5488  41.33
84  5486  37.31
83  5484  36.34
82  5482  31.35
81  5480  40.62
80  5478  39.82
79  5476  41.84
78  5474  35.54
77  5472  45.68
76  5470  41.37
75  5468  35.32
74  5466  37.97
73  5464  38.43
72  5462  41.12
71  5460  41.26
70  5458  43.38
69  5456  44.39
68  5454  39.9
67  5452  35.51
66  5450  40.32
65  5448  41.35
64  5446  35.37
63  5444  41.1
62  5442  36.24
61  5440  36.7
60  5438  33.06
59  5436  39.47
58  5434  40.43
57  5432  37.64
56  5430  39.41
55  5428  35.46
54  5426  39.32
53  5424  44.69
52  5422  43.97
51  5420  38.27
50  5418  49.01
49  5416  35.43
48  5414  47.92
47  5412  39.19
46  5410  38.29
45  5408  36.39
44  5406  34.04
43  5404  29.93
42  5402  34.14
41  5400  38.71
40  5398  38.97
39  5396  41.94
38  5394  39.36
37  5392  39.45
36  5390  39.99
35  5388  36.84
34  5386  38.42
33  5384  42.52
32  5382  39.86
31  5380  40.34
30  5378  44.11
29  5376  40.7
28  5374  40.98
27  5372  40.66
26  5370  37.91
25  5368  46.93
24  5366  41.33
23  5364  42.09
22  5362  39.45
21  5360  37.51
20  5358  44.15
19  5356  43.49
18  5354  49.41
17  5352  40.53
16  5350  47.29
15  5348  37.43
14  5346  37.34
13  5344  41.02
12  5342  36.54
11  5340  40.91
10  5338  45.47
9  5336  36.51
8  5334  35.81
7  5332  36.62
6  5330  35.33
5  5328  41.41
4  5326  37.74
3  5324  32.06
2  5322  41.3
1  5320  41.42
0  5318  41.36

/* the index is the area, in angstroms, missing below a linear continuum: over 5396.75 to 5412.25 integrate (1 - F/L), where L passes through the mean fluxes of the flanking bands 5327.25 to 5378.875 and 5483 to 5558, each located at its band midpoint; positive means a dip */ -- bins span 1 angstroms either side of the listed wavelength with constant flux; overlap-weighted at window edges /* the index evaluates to 1.7 angstroms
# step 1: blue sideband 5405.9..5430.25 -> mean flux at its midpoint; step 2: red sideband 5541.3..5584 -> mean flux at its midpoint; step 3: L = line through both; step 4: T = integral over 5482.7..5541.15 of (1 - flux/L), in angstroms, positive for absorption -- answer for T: 0.61 angstroms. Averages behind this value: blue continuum 40.4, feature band 40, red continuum 40.4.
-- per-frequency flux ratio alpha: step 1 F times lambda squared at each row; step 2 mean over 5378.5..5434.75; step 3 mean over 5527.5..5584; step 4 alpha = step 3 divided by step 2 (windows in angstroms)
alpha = 1.08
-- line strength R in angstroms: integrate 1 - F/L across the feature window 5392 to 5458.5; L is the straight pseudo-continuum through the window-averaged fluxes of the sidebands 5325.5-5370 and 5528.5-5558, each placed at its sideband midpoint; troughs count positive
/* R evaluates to 2.9 angstroms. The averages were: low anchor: 40.6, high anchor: 41.2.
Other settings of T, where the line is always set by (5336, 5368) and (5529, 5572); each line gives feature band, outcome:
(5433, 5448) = 1.1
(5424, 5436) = 0.5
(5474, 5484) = 0.6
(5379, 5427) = 1.9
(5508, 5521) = -0.1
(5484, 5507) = 0.1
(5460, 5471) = 0.4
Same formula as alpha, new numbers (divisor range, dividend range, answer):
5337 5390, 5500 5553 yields 1.05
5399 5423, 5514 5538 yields 1.10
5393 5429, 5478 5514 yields 1.04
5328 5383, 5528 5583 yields 1.06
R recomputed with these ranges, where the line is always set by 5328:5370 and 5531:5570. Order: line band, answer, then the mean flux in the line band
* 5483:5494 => 0.27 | 38.9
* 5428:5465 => 0.95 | 39.1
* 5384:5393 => 0.30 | 39.1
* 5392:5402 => 0.31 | 39.2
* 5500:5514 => -0.19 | 40.3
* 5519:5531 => -0.58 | 41.5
